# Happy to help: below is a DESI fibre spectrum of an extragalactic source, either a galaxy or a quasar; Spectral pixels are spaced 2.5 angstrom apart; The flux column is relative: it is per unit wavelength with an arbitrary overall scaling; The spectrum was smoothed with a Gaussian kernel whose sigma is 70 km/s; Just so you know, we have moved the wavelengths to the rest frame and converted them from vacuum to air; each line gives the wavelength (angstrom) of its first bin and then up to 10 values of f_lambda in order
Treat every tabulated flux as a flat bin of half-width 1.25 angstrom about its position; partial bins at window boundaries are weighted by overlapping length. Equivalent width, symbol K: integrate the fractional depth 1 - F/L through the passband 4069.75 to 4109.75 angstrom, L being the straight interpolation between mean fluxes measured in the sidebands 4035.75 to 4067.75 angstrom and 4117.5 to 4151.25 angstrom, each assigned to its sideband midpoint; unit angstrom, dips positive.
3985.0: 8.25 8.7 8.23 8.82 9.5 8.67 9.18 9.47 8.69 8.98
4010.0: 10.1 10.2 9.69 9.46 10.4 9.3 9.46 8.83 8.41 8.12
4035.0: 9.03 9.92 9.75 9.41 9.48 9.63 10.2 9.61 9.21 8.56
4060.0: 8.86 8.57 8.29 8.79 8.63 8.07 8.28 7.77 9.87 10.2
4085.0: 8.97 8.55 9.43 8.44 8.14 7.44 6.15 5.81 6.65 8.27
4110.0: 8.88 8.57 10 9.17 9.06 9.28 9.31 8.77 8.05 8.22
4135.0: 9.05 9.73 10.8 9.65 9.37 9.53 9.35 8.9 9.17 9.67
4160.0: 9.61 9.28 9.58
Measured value 4.67 angstrom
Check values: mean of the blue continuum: 9.26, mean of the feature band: 8.17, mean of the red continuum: 9.24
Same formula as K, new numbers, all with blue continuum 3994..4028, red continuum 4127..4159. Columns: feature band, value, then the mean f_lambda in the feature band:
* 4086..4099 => 1.34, 8.37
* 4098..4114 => 3.23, 7.43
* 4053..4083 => 1.98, 8.74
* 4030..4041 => 0.35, 9.1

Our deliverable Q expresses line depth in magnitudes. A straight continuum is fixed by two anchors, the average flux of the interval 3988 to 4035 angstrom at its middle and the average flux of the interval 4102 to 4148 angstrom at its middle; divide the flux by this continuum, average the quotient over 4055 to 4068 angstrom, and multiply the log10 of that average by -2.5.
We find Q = 0.05 mag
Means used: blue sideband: 9.18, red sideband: 8.89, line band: 8.66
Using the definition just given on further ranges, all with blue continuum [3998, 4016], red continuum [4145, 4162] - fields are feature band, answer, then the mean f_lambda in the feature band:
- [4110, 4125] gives 0.02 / 9.2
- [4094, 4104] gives 0.34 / 6.85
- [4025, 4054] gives 0.01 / 9.31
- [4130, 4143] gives 0.00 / 9.34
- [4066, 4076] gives 0.12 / 8.44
